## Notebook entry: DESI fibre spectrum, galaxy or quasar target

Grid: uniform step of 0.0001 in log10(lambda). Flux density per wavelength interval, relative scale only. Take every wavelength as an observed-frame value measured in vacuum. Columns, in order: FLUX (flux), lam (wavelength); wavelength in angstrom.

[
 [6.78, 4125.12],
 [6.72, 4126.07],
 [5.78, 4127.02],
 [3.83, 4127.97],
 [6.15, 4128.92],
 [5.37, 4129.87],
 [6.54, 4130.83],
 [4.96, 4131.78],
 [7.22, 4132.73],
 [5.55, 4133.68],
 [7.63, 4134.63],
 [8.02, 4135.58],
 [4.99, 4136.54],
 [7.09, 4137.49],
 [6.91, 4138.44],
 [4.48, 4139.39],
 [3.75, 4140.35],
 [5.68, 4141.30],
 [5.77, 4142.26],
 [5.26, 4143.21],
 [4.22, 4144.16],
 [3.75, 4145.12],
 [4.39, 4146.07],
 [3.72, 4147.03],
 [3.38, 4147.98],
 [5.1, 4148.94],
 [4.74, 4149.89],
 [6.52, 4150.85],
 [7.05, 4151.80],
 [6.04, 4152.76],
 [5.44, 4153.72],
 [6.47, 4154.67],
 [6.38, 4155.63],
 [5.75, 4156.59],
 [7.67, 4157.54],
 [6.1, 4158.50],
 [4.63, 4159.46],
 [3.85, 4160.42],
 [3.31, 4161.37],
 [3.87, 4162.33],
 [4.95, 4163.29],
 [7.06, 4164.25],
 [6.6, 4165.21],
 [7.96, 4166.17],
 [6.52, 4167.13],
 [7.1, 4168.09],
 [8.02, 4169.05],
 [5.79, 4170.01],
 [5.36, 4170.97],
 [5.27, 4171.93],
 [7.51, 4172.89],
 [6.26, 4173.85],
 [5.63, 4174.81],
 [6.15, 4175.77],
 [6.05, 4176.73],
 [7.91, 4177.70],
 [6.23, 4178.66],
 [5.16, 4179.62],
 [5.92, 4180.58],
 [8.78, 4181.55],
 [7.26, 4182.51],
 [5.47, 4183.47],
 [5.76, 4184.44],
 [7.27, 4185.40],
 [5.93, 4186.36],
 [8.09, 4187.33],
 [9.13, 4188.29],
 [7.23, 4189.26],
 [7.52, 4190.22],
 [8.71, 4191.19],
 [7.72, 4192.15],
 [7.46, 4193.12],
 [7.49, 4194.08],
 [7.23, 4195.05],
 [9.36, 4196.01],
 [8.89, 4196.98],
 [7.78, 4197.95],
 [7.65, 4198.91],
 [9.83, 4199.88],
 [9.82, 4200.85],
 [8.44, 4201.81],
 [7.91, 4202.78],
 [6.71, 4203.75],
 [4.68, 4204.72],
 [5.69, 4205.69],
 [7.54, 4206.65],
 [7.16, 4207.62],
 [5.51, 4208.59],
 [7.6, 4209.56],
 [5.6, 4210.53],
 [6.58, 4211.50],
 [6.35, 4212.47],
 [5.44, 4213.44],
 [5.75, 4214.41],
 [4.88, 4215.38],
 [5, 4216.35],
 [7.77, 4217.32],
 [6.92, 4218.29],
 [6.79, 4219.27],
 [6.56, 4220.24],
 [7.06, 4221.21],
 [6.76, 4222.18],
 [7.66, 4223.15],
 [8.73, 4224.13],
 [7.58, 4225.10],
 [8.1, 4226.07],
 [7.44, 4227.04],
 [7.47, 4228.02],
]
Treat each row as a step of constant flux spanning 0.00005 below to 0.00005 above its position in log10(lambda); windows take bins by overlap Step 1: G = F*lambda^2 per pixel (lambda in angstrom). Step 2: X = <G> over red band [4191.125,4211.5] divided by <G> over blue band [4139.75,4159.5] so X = 1.4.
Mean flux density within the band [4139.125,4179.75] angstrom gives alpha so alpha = 5.66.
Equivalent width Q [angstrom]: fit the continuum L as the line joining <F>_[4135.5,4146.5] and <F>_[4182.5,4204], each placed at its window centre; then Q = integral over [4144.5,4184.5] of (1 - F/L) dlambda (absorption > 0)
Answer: 3.34 angstrom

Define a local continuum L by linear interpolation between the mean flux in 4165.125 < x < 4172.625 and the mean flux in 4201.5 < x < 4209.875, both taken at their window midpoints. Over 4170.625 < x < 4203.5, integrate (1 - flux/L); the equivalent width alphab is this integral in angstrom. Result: -3.1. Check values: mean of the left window 6.6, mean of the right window 6.75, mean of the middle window 7.31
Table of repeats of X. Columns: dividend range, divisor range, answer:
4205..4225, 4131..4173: 1.18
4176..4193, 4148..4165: 1.29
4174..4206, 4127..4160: 1.33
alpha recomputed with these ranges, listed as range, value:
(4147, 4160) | 5.7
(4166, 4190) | 6.7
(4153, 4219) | 6.69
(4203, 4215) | 6.24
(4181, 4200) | 7.68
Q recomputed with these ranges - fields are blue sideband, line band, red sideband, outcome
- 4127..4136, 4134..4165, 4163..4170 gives 5.0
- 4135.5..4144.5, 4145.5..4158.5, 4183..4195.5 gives 0.8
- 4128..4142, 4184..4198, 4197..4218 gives -2.2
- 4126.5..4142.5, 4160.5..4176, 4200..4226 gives 0.7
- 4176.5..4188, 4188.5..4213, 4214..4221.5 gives -3.6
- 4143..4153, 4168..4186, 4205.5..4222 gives -2.9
